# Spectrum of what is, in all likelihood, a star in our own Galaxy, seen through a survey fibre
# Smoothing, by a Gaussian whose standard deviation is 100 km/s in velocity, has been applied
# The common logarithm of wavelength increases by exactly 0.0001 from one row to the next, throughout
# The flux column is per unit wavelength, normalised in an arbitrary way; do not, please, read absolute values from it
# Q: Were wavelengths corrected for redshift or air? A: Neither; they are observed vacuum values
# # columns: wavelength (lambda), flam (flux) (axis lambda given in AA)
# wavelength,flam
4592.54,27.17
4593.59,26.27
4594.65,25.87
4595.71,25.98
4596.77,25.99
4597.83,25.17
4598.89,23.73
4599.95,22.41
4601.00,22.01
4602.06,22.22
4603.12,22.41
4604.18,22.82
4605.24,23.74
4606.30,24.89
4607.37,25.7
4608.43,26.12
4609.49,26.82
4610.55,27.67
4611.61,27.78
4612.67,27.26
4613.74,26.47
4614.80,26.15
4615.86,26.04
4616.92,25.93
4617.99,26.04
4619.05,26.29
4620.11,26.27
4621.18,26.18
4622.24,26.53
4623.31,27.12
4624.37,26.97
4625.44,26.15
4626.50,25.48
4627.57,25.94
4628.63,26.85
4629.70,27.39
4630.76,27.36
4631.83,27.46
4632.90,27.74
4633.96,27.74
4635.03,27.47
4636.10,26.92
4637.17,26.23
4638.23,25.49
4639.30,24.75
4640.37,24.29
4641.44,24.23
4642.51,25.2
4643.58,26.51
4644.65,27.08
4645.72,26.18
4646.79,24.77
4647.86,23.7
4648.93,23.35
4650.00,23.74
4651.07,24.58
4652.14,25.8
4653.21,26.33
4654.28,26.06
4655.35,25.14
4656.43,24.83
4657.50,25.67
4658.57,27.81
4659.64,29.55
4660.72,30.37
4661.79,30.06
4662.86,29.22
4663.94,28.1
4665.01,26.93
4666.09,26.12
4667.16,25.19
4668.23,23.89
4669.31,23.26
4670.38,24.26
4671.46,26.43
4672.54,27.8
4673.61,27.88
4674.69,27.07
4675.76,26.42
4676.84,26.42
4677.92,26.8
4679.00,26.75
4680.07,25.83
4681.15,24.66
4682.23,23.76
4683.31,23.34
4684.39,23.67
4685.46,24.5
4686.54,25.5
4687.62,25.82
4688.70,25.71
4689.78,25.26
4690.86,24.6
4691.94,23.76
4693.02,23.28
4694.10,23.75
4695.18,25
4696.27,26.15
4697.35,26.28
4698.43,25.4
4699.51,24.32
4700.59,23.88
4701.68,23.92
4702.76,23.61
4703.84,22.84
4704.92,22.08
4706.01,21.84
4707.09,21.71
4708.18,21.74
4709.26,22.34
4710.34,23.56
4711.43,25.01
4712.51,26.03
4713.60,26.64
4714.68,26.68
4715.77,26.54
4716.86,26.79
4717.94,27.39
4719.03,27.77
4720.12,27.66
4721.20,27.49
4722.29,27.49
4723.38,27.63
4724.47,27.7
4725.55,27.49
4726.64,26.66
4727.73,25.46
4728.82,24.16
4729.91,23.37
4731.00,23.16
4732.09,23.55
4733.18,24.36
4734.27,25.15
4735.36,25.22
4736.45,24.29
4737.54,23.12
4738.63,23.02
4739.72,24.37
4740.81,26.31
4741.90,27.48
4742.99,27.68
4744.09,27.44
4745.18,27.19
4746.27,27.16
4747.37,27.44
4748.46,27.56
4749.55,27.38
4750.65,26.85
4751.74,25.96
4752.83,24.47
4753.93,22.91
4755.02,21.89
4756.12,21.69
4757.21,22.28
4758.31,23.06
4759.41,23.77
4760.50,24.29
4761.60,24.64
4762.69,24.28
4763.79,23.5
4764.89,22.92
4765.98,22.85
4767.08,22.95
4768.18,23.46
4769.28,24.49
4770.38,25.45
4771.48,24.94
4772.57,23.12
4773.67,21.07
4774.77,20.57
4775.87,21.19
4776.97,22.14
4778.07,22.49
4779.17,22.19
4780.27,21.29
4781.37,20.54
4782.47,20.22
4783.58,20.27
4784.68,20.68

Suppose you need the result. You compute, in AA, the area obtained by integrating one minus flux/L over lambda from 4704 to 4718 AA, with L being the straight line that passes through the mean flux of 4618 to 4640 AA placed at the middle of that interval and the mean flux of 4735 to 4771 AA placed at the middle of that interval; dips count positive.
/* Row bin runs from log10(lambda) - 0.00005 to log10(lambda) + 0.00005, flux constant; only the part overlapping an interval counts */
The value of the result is 0.6 AA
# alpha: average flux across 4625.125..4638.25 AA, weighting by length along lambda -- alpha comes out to 26.9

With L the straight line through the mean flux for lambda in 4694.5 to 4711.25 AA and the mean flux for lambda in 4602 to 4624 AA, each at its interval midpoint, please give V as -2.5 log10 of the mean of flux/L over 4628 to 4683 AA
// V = -0.06 mag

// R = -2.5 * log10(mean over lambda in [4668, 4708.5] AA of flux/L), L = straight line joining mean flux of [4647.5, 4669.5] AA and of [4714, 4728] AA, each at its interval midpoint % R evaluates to 0.08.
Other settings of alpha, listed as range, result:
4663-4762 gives 25.2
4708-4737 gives 25.7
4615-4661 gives 26.2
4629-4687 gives 26.1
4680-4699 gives 24.8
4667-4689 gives 25.5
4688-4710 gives 23.9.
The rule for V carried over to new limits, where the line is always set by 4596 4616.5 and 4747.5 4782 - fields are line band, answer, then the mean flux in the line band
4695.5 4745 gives -0.06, 25.2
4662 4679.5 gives -0.09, 26.5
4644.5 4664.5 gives -0.08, 26.4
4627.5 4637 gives -0.10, 27.2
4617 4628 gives -0.06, 26.3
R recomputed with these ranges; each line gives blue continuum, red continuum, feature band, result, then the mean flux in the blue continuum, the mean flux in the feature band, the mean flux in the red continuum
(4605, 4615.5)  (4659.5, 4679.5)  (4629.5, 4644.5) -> 0.01 mag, 26.3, 26.3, 26.9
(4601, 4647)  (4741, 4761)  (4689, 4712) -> 0.08 mag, 26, 23.8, 25.4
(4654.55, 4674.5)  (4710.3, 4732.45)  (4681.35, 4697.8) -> 0.08 mag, 26.8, 24.7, 26.2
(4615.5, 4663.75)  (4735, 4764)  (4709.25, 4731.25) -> -0.03 mag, 26.3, 26.2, 25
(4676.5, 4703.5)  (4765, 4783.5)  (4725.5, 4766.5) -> -0.07 mag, 24.9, 24.8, 22.4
